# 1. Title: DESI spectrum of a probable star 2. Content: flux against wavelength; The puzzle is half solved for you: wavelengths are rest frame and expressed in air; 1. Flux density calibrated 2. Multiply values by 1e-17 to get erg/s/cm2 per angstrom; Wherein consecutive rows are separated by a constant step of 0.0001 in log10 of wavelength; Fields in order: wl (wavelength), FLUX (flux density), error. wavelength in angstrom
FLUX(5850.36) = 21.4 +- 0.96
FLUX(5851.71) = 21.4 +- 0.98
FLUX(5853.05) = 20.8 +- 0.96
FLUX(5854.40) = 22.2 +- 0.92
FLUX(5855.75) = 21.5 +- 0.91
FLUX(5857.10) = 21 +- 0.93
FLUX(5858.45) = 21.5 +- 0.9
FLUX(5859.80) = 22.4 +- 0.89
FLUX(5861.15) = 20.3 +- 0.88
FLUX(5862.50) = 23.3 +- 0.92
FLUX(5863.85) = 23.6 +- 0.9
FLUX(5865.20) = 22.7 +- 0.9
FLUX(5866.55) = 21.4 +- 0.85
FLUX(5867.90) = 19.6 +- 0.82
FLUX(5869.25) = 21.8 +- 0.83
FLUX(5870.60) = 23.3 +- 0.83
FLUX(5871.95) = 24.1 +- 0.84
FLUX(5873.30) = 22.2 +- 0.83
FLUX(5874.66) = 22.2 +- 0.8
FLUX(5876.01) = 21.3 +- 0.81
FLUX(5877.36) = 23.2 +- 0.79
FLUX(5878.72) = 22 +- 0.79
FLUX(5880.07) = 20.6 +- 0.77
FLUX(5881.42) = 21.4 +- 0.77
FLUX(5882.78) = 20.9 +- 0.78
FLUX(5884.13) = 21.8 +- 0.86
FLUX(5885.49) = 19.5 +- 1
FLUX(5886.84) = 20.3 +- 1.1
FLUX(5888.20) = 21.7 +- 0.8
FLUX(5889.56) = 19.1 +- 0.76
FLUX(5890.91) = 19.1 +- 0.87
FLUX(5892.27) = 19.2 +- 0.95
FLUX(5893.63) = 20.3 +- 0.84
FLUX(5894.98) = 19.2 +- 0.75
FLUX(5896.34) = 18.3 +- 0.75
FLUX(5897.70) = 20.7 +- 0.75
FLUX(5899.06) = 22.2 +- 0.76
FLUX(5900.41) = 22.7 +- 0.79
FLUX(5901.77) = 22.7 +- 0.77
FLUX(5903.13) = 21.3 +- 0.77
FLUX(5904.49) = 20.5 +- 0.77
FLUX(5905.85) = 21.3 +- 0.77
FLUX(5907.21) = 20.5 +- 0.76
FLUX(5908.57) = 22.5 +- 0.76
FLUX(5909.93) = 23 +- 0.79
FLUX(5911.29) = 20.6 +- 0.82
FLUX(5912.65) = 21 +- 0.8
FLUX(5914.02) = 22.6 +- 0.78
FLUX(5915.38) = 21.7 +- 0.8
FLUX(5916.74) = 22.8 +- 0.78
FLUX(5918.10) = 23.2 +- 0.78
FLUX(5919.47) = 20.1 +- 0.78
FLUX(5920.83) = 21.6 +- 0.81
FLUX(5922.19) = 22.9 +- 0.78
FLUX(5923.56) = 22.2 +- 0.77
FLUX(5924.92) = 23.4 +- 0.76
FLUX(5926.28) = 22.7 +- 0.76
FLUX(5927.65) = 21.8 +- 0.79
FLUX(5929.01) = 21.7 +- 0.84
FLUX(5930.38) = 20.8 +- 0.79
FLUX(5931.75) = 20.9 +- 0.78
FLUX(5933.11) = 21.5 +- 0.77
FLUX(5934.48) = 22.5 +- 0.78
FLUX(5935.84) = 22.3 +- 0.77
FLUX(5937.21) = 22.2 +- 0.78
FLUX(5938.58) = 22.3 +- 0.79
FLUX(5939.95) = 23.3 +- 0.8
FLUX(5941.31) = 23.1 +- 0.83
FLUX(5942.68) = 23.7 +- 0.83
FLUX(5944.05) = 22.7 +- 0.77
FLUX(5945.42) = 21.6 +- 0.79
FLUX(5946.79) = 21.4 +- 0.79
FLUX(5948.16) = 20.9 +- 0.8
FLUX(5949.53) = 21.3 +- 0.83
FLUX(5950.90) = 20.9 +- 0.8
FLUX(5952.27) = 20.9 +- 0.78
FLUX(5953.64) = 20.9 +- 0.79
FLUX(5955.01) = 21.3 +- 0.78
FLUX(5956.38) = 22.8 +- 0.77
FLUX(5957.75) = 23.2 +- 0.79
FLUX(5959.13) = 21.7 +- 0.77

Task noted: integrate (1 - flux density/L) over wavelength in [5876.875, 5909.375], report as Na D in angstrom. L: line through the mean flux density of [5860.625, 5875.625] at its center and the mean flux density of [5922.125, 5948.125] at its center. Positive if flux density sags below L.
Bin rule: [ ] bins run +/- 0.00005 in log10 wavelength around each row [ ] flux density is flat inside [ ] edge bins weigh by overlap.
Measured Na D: 2.0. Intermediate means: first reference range 22.2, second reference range 22.2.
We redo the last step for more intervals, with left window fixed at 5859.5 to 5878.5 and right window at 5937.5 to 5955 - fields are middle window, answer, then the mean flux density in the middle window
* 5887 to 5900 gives 1.2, 20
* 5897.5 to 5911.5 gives 0.2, 21.7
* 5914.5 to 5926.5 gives -0.1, 22.3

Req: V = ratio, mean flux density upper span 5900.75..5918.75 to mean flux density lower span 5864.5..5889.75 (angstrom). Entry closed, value 1.01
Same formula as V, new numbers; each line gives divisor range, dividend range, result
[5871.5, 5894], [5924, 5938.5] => 1.04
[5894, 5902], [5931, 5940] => 1.06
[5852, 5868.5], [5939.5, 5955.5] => 1.01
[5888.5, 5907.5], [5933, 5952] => 1.08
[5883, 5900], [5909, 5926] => 1.10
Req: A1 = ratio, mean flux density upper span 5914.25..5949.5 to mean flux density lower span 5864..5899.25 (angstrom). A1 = 1.0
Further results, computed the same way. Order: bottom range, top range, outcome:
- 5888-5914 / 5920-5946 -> 1.07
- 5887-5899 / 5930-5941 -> 1.11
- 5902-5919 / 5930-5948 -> 1.02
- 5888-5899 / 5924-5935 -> 1.11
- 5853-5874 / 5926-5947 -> 1.01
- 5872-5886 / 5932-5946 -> 1.04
